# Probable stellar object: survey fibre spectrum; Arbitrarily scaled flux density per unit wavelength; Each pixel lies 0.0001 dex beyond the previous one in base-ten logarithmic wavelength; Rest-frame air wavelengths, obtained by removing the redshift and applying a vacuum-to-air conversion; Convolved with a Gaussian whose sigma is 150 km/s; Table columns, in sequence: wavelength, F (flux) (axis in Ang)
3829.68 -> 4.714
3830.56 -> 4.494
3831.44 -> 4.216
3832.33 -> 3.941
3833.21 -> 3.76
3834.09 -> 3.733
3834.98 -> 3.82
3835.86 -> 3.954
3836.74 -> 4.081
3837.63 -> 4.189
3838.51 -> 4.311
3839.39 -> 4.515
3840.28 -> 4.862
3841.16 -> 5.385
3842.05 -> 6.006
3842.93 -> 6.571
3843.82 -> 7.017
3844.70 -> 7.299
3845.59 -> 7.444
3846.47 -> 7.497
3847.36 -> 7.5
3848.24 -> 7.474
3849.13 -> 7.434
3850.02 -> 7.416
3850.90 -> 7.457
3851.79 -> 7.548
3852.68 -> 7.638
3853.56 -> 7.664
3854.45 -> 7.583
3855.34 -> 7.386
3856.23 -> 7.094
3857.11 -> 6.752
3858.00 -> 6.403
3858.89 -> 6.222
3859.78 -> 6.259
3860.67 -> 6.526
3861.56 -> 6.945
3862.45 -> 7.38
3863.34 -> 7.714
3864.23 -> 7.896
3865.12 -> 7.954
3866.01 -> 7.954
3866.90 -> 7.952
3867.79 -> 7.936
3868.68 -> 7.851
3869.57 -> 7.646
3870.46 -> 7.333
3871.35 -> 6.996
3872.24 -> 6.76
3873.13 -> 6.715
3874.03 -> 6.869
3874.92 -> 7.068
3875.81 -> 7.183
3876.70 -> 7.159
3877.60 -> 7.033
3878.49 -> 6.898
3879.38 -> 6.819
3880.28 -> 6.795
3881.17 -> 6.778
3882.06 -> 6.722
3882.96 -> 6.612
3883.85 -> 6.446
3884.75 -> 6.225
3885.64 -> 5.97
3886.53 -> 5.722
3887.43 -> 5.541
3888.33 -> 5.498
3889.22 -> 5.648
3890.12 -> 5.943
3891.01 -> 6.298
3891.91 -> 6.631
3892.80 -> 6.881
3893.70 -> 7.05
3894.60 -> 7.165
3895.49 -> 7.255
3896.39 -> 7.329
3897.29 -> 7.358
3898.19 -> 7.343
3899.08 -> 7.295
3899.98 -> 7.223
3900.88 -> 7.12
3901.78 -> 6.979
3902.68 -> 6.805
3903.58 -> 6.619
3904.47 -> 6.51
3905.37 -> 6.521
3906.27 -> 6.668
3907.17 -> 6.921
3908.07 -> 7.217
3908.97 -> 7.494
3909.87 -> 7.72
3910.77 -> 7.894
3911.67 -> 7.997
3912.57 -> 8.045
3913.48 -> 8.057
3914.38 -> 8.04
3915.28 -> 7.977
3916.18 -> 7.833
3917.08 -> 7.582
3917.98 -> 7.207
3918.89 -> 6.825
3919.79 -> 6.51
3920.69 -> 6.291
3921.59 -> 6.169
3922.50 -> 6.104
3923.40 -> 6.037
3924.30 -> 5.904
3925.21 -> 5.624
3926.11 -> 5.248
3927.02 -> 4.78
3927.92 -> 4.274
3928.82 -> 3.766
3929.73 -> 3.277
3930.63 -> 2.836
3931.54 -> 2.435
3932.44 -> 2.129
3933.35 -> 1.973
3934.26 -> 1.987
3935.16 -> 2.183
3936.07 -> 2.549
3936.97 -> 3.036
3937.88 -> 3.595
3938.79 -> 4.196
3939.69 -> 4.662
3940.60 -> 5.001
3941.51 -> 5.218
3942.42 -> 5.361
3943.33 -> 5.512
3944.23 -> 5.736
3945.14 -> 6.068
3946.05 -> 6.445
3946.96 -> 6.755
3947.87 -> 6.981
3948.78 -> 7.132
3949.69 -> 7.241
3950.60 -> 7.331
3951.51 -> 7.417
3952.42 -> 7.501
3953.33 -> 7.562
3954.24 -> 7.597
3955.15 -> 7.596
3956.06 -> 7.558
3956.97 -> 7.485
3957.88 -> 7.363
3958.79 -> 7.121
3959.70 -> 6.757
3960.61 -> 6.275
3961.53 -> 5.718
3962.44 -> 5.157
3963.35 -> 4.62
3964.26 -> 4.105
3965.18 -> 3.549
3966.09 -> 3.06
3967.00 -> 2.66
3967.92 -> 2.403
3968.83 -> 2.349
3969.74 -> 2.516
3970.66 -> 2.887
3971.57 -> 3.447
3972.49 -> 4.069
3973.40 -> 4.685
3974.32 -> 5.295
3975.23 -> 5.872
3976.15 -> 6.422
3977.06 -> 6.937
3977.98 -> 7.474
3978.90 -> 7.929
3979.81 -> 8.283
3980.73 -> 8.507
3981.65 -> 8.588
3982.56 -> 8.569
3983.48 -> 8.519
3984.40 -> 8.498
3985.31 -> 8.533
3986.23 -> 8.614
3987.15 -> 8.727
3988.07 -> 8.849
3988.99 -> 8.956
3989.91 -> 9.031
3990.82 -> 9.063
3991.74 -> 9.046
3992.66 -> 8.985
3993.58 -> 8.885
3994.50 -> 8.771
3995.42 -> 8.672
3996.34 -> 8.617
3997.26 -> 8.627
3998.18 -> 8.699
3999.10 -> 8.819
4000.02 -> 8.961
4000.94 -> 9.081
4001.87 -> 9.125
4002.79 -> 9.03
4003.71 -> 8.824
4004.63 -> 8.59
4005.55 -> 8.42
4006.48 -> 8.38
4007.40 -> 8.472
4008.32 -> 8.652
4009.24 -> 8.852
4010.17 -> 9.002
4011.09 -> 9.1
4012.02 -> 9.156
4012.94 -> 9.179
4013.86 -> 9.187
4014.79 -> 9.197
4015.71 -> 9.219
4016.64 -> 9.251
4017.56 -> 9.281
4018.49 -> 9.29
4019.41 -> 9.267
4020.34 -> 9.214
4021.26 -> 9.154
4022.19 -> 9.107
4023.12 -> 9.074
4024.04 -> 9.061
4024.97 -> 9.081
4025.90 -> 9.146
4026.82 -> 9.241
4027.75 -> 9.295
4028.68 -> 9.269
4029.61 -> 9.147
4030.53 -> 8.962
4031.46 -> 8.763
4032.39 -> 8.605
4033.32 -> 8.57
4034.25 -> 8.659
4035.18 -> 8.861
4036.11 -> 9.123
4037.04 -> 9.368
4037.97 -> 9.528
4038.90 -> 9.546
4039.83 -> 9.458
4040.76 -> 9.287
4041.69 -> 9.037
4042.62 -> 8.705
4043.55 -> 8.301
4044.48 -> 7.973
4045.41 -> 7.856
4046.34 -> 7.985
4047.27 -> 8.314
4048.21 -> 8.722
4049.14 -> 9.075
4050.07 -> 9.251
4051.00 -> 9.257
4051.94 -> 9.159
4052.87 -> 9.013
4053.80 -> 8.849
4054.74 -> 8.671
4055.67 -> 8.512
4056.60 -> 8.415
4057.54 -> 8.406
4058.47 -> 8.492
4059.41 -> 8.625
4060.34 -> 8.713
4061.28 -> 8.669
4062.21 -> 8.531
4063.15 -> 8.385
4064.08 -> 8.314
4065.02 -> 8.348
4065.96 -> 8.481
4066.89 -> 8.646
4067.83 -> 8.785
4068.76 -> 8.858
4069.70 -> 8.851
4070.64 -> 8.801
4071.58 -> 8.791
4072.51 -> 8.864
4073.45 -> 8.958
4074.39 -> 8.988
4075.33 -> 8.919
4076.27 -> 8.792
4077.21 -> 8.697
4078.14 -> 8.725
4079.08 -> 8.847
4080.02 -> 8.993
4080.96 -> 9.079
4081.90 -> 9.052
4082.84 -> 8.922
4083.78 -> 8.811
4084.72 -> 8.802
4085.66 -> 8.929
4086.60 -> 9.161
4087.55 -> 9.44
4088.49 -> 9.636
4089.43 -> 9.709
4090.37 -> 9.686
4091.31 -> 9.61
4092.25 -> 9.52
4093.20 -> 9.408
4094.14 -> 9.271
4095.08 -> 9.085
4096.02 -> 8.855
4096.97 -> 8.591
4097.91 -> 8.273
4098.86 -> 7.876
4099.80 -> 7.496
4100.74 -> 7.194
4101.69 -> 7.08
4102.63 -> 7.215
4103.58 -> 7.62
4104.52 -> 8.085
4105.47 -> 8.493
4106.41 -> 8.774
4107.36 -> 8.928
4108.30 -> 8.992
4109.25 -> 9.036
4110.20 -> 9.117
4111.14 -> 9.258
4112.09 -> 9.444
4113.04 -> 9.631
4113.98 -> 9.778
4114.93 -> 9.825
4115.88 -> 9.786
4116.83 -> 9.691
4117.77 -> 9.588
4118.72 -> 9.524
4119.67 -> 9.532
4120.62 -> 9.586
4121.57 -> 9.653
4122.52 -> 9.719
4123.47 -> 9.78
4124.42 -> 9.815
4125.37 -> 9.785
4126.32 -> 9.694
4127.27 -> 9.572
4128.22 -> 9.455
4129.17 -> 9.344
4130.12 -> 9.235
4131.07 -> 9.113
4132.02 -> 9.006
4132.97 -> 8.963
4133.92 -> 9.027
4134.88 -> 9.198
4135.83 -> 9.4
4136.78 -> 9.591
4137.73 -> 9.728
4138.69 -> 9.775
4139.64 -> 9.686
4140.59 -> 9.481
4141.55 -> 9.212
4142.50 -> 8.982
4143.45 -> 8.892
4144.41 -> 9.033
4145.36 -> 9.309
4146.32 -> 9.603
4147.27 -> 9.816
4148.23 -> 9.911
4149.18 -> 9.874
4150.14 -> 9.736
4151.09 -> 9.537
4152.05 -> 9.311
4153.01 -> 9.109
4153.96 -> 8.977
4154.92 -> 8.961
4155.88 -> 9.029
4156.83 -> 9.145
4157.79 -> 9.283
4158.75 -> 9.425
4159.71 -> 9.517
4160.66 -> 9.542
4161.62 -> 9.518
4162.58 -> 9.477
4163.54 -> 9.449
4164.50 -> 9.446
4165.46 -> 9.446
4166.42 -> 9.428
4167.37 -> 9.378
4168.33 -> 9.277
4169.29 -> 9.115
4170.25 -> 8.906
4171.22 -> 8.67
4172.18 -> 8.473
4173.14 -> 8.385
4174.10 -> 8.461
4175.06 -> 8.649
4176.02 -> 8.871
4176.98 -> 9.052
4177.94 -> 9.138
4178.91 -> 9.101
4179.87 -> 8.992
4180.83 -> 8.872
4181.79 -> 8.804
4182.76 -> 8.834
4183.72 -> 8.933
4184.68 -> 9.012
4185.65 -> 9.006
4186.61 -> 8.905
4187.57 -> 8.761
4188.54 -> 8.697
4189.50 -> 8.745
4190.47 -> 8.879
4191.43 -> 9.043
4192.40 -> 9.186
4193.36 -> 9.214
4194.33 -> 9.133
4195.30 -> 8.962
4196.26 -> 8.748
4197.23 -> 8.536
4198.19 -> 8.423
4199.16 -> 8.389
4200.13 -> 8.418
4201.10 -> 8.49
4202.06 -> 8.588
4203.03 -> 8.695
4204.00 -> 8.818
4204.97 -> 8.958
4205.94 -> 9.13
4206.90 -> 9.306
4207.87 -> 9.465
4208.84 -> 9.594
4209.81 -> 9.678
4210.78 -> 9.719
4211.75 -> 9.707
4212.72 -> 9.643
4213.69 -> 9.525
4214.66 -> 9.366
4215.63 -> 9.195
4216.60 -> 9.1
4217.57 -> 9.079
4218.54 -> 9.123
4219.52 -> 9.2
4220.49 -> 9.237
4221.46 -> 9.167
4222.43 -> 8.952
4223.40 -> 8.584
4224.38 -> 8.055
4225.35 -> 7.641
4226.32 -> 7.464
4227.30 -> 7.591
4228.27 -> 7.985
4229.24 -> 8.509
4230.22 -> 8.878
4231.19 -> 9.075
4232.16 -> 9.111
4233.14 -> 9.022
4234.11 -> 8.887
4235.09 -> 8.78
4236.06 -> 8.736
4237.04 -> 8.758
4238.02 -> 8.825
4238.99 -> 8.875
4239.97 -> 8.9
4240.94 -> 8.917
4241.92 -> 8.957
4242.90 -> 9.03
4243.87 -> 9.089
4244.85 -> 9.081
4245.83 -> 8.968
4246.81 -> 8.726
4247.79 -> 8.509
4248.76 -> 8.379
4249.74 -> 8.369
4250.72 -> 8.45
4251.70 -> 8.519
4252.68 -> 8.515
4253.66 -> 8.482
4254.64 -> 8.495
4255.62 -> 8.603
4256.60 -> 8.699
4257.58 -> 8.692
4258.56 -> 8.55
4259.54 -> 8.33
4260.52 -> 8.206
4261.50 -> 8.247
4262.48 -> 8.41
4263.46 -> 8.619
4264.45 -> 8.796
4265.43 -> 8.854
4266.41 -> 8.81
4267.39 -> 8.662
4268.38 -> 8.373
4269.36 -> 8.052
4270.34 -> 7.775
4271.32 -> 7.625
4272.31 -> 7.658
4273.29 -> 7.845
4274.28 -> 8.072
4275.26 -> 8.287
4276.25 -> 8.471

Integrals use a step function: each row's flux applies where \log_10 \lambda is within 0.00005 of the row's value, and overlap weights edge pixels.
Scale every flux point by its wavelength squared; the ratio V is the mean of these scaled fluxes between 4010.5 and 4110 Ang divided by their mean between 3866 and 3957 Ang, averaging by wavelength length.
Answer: 1.51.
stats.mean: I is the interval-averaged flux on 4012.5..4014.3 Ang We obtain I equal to 9.2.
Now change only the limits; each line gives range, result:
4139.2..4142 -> 9.45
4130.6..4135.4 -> 9.06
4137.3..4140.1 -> 9.72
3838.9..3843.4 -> 5.46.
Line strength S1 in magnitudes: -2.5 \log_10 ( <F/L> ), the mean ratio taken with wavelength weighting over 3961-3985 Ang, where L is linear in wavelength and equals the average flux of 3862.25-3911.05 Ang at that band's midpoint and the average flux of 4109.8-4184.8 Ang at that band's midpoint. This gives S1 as 0.38 mag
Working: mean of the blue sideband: 6.96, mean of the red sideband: 9.31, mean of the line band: 5.49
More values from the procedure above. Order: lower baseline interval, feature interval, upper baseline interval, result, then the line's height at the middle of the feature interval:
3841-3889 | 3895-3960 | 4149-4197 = 0.20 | 7.42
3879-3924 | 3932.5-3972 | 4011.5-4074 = 0.43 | 7.59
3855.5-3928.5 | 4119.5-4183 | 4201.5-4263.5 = -0.12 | 8.34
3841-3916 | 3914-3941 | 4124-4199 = 0.46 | 7.42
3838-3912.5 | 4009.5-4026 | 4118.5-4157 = -0.11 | 8.27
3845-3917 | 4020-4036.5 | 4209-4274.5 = -0.16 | 7.75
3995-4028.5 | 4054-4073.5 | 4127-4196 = 0.05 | 9.05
